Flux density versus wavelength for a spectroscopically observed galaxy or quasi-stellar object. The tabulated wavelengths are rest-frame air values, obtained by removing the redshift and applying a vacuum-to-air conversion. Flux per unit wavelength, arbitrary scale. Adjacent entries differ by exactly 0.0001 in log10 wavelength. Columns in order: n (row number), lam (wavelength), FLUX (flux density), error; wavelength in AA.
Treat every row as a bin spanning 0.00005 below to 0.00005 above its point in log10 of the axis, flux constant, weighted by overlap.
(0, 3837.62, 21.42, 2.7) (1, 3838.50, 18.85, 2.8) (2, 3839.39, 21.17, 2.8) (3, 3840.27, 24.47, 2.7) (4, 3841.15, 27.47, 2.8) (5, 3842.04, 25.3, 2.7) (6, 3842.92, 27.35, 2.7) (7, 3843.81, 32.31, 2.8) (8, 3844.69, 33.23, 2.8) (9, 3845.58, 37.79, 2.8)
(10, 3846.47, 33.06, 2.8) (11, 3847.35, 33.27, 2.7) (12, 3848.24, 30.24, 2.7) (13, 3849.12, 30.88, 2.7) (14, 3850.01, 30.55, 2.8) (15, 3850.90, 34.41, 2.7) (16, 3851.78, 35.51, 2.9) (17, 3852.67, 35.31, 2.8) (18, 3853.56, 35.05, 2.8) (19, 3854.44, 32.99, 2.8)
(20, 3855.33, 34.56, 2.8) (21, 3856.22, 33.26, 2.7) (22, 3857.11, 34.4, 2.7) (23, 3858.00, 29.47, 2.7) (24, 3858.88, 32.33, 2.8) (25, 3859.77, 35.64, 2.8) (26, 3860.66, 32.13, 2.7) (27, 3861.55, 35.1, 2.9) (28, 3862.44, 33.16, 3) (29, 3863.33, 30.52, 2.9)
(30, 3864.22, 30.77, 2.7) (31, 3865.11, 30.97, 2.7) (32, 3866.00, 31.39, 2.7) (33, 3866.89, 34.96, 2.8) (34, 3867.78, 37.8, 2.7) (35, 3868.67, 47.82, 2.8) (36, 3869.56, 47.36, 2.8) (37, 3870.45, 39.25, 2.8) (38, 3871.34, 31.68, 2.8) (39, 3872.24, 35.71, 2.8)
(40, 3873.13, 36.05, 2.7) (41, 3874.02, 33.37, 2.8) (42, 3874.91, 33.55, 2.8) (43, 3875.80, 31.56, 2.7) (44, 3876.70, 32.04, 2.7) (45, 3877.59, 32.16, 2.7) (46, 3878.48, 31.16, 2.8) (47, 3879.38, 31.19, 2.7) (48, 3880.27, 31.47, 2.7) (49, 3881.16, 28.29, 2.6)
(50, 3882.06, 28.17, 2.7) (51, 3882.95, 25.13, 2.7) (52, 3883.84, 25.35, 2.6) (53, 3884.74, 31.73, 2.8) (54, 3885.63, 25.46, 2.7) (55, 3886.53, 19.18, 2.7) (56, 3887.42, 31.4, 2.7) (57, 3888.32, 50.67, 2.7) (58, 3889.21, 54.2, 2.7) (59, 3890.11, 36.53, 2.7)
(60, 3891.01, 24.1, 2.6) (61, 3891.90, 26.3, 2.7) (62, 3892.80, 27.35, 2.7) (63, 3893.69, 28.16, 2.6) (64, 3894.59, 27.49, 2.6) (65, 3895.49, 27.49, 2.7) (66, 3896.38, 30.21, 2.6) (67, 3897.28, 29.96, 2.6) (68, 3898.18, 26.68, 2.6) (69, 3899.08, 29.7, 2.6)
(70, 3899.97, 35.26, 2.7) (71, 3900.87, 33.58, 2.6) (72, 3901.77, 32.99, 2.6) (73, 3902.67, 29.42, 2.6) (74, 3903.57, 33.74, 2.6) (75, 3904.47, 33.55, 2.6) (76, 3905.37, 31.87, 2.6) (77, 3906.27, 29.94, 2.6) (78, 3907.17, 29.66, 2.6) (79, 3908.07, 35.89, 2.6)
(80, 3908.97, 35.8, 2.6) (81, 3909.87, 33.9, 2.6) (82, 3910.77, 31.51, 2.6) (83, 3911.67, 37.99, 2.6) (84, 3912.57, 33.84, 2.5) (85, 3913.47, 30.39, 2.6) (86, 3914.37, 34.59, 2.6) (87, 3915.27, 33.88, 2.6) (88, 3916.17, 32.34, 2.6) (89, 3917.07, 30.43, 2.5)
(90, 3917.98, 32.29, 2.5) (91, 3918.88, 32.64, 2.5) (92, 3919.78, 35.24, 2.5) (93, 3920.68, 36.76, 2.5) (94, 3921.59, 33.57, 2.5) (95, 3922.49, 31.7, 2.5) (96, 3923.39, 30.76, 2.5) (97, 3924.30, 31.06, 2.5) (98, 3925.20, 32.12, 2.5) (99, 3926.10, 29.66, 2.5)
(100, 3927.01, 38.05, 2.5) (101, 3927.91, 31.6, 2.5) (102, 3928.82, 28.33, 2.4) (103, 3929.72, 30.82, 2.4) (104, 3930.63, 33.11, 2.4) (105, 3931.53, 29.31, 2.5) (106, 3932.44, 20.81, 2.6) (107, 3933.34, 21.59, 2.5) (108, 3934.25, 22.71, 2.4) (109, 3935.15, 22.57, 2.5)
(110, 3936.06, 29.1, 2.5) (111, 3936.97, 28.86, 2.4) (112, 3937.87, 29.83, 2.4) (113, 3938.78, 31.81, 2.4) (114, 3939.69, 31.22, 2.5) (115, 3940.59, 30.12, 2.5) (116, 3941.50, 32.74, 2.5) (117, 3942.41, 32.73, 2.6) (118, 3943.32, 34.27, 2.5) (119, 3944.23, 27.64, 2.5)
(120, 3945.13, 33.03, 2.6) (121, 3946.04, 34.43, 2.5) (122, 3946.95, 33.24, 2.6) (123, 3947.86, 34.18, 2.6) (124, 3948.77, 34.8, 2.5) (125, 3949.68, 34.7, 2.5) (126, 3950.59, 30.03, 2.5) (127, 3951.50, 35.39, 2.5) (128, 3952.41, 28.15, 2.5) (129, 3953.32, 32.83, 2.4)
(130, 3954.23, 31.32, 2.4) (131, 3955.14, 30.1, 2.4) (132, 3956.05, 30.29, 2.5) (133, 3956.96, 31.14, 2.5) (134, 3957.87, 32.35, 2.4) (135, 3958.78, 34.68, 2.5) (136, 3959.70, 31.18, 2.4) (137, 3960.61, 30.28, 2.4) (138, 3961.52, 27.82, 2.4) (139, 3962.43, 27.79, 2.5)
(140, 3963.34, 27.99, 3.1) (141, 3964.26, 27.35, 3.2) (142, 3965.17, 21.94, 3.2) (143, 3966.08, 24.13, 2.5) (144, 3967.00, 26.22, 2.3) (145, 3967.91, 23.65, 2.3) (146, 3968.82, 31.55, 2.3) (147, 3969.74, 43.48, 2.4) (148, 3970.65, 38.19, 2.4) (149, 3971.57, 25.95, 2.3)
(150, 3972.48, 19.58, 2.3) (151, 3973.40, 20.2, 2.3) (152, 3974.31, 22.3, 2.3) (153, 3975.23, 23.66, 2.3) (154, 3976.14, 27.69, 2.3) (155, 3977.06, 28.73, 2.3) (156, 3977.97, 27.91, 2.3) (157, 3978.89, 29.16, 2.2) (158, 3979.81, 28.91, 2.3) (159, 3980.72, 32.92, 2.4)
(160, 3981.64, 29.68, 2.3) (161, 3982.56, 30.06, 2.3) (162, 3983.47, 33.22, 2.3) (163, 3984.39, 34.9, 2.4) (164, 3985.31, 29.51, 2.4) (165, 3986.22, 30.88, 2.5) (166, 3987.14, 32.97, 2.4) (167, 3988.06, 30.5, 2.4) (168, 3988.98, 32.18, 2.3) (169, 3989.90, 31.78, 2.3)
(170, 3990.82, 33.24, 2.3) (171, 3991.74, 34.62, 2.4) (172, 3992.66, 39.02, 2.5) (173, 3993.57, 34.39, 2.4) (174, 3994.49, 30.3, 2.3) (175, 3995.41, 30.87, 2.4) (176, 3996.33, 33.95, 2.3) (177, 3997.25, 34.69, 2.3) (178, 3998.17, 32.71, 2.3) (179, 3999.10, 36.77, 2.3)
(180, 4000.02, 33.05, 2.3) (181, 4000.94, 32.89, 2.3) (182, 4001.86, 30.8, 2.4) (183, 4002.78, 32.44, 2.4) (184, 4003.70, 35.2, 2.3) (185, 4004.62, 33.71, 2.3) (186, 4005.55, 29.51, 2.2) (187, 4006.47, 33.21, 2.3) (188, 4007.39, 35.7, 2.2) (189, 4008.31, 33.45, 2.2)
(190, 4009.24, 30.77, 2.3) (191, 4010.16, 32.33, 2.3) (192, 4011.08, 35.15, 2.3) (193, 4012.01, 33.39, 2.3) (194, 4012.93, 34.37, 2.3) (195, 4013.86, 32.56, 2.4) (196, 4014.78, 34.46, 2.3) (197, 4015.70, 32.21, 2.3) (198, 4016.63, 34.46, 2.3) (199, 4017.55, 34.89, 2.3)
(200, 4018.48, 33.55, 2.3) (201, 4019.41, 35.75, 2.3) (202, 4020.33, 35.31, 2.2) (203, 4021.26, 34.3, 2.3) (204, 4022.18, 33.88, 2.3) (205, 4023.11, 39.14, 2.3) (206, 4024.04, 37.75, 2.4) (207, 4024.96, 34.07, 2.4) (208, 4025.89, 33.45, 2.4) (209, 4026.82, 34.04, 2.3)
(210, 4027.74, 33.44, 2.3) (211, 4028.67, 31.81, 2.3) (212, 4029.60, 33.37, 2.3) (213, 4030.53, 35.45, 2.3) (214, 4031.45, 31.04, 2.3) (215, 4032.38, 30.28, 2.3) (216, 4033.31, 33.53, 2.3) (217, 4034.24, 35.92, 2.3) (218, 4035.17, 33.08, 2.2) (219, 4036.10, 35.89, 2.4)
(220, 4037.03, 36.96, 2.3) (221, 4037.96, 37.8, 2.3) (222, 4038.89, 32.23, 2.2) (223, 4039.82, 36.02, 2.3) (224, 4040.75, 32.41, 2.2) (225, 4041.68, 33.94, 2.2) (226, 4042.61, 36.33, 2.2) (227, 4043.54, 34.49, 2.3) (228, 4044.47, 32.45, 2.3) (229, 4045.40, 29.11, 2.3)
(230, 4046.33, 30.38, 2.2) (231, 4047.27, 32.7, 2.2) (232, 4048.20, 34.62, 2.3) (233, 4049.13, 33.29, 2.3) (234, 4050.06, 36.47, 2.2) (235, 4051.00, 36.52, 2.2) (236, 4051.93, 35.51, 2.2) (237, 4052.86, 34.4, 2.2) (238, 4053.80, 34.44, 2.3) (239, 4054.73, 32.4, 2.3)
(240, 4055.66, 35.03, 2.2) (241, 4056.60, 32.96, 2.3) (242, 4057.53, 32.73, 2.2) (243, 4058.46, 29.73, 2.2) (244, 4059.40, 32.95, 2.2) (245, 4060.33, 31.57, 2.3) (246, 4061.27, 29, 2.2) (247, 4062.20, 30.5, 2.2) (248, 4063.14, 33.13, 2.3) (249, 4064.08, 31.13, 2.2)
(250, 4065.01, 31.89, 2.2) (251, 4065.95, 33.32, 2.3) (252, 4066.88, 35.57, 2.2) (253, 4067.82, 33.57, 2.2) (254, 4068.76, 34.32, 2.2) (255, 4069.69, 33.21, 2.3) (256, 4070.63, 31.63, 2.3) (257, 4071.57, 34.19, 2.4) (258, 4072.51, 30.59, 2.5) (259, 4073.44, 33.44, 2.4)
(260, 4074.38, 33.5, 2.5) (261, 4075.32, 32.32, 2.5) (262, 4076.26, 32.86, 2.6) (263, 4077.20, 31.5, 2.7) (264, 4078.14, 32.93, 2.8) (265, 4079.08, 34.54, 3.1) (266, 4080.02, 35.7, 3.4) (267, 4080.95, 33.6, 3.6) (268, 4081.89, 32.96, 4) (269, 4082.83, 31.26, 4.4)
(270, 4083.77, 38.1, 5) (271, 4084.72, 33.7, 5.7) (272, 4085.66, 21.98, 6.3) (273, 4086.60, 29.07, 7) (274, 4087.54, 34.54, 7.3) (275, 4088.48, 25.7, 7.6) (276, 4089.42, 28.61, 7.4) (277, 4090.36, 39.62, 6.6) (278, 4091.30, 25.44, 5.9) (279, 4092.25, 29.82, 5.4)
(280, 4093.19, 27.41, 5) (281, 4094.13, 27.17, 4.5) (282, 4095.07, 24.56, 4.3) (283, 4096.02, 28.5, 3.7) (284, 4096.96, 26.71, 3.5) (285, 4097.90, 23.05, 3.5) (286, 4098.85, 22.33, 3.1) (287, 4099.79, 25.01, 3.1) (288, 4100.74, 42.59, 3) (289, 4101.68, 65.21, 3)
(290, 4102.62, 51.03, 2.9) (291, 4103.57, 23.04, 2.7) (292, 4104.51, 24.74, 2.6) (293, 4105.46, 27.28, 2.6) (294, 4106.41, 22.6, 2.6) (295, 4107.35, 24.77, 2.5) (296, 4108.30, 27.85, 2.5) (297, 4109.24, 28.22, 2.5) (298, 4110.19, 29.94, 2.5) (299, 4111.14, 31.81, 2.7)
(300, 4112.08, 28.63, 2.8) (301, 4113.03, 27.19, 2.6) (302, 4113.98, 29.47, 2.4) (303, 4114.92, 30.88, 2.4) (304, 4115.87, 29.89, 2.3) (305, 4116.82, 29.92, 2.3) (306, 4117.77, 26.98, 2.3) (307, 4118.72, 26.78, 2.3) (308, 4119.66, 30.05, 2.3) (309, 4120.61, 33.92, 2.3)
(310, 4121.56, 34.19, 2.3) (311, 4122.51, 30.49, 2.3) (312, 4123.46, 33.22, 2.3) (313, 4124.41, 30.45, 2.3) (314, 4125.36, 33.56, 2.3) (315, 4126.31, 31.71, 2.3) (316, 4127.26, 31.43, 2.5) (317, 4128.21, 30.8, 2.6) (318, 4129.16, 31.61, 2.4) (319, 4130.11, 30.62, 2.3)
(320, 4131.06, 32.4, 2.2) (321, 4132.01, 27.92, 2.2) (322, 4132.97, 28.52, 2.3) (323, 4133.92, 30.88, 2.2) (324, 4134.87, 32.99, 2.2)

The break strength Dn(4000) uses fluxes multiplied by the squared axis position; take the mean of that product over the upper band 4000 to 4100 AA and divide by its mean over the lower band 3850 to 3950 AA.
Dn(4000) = 1.09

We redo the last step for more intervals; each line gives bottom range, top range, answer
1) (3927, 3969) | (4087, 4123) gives 1.09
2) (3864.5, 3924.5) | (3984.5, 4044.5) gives 1.10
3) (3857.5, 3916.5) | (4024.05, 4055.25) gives 1.12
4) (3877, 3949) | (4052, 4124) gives 1.10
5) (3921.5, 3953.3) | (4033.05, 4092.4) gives 1.14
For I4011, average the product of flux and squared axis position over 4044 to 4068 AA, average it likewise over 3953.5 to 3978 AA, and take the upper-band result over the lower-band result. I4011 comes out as 1.21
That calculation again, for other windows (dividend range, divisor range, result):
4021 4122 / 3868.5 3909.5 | 1.09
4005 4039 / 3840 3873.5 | 1.10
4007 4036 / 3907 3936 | 1.14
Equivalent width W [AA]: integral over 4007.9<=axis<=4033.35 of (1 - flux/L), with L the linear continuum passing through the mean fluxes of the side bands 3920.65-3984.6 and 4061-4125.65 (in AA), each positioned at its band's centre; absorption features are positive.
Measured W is -2.8 AA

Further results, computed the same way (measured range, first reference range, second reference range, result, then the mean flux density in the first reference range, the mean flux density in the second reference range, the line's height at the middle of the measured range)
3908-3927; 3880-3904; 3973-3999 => -1.5 AA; 30.7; 30.9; 30.8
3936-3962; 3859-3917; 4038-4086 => 0.9 AA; 32.6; 33.1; 32.8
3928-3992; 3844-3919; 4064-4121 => 4.6 AA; 32.8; 31.1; 32.1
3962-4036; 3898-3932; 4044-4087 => 1.7 AA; 32.5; 32.8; 32.6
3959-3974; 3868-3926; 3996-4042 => 2.4 AA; 32.6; 33.9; 33.4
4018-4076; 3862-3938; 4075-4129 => -4.6 AA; 31.9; 30.8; 31.1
